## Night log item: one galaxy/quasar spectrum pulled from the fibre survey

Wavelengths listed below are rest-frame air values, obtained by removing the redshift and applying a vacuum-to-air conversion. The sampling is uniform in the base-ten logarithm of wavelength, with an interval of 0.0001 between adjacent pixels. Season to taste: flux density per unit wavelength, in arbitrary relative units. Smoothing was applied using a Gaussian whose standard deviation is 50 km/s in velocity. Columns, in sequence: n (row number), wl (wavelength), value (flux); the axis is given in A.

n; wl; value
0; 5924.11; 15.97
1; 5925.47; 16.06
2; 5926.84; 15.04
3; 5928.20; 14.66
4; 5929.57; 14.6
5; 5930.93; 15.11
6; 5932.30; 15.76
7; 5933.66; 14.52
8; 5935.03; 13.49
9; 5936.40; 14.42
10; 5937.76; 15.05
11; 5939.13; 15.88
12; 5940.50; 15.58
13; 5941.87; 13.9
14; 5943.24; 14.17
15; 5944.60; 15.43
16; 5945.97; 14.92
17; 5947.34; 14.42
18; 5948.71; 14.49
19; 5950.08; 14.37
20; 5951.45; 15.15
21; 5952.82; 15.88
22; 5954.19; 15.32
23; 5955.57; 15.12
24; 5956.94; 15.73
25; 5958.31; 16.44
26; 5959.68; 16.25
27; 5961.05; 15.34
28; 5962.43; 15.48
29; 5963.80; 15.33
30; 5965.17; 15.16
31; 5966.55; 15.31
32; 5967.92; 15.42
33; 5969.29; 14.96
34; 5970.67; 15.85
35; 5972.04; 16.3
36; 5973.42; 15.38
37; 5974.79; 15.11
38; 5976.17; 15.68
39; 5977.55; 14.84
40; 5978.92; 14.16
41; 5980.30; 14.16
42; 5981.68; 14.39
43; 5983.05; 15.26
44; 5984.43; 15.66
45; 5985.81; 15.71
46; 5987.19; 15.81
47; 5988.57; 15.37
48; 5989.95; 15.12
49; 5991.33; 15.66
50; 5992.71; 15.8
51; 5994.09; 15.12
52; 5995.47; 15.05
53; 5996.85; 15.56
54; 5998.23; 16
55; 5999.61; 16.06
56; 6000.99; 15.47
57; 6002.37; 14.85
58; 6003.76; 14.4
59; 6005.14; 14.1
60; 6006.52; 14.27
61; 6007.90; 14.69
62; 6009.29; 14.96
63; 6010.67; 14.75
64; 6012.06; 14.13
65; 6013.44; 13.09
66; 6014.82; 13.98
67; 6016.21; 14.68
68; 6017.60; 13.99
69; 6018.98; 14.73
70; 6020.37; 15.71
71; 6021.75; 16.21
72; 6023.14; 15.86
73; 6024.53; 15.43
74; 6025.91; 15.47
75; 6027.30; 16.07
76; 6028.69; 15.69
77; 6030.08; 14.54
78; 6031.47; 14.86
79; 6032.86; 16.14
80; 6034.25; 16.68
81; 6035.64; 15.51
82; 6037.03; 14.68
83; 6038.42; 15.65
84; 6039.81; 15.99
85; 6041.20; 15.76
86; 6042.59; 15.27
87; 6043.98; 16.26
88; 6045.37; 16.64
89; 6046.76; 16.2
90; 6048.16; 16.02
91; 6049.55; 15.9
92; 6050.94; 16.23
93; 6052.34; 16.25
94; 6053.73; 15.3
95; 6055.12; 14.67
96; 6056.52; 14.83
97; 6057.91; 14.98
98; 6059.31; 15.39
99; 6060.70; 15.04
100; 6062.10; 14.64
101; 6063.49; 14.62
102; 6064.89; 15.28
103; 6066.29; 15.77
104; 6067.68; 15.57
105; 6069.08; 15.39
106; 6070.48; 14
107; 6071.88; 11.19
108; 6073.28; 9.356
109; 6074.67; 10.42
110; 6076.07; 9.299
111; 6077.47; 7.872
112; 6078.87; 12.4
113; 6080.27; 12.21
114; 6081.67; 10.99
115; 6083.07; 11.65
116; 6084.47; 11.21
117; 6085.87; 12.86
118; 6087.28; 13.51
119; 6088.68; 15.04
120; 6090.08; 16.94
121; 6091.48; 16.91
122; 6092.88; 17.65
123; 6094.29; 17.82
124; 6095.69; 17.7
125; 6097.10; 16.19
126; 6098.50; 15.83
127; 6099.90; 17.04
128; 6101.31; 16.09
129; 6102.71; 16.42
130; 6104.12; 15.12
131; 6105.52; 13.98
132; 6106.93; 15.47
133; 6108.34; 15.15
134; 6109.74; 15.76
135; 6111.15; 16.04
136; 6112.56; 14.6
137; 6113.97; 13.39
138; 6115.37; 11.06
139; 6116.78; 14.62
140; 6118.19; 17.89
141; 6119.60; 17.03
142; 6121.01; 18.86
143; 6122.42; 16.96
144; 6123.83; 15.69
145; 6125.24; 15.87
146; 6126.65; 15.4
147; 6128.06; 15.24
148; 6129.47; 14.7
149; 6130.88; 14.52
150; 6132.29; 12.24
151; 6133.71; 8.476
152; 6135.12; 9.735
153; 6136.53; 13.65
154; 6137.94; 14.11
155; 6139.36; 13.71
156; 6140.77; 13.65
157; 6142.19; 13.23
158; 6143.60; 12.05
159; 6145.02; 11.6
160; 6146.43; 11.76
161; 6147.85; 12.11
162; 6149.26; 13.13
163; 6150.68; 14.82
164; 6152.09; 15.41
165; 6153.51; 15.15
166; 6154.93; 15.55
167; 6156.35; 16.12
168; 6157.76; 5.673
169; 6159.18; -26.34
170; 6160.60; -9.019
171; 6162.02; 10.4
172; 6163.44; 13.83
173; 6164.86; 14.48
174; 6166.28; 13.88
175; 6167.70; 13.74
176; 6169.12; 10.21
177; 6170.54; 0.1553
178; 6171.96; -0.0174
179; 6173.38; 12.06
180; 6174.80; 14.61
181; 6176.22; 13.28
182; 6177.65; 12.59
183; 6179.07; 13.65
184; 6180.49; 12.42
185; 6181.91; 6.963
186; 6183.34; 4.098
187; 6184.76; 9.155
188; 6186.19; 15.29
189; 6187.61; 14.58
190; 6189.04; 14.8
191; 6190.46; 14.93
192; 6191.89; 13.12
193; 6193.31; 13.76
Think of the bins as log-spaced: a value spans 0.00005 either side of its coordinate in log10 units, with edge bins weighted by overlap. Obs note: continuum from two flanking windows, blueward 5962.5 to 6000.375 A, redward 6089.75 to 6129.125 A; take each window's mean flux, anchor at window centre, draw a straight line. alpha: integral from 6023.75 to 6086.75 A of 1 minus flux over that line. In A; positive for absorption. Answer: 5.3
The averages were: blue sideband 15.3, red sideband 15.9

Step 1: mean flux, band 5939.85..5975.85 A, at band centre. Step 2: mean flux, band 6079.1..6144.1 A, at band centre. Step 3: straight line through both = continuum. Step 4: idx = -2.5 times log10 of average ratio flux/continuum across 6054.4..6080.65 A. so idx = 0.12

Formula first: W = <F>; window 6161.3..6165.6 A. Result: 12.9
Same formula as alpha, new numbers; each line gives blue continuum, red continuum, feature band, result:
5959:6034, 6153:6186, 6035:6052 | -3.20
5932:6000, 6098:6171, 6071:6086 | 2.97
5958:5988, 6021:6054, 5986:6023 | 1.32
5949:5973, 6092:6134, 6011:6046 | 0.39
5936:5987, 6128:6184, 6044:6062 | -3.72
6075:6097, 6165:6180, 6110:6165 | -1.35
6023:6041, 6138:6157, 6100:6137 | -1.61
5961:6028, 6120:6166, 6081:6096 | -2.02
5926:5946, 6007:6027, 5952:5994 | -1.55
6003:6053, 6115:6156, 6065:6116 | 1.64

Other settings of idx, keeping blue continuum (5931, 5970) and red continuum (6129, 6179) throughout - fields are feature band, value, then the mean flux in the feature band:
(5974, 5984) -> -0.03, 14.8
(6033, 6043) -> -0.19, 15.7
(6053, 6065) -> -0.18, 15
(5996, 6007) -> -0.09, 15.1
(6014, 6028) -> -0.13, 15.2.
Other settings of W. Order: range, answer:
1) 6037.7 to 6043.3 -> 15.7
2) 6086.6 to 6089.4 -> 14.3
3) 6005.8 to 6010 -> 14.6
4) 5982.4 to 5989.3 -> 15.5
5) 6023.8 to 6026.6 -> 15.5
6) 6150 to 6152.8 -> 15.1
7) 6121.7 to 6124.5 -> 16.3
